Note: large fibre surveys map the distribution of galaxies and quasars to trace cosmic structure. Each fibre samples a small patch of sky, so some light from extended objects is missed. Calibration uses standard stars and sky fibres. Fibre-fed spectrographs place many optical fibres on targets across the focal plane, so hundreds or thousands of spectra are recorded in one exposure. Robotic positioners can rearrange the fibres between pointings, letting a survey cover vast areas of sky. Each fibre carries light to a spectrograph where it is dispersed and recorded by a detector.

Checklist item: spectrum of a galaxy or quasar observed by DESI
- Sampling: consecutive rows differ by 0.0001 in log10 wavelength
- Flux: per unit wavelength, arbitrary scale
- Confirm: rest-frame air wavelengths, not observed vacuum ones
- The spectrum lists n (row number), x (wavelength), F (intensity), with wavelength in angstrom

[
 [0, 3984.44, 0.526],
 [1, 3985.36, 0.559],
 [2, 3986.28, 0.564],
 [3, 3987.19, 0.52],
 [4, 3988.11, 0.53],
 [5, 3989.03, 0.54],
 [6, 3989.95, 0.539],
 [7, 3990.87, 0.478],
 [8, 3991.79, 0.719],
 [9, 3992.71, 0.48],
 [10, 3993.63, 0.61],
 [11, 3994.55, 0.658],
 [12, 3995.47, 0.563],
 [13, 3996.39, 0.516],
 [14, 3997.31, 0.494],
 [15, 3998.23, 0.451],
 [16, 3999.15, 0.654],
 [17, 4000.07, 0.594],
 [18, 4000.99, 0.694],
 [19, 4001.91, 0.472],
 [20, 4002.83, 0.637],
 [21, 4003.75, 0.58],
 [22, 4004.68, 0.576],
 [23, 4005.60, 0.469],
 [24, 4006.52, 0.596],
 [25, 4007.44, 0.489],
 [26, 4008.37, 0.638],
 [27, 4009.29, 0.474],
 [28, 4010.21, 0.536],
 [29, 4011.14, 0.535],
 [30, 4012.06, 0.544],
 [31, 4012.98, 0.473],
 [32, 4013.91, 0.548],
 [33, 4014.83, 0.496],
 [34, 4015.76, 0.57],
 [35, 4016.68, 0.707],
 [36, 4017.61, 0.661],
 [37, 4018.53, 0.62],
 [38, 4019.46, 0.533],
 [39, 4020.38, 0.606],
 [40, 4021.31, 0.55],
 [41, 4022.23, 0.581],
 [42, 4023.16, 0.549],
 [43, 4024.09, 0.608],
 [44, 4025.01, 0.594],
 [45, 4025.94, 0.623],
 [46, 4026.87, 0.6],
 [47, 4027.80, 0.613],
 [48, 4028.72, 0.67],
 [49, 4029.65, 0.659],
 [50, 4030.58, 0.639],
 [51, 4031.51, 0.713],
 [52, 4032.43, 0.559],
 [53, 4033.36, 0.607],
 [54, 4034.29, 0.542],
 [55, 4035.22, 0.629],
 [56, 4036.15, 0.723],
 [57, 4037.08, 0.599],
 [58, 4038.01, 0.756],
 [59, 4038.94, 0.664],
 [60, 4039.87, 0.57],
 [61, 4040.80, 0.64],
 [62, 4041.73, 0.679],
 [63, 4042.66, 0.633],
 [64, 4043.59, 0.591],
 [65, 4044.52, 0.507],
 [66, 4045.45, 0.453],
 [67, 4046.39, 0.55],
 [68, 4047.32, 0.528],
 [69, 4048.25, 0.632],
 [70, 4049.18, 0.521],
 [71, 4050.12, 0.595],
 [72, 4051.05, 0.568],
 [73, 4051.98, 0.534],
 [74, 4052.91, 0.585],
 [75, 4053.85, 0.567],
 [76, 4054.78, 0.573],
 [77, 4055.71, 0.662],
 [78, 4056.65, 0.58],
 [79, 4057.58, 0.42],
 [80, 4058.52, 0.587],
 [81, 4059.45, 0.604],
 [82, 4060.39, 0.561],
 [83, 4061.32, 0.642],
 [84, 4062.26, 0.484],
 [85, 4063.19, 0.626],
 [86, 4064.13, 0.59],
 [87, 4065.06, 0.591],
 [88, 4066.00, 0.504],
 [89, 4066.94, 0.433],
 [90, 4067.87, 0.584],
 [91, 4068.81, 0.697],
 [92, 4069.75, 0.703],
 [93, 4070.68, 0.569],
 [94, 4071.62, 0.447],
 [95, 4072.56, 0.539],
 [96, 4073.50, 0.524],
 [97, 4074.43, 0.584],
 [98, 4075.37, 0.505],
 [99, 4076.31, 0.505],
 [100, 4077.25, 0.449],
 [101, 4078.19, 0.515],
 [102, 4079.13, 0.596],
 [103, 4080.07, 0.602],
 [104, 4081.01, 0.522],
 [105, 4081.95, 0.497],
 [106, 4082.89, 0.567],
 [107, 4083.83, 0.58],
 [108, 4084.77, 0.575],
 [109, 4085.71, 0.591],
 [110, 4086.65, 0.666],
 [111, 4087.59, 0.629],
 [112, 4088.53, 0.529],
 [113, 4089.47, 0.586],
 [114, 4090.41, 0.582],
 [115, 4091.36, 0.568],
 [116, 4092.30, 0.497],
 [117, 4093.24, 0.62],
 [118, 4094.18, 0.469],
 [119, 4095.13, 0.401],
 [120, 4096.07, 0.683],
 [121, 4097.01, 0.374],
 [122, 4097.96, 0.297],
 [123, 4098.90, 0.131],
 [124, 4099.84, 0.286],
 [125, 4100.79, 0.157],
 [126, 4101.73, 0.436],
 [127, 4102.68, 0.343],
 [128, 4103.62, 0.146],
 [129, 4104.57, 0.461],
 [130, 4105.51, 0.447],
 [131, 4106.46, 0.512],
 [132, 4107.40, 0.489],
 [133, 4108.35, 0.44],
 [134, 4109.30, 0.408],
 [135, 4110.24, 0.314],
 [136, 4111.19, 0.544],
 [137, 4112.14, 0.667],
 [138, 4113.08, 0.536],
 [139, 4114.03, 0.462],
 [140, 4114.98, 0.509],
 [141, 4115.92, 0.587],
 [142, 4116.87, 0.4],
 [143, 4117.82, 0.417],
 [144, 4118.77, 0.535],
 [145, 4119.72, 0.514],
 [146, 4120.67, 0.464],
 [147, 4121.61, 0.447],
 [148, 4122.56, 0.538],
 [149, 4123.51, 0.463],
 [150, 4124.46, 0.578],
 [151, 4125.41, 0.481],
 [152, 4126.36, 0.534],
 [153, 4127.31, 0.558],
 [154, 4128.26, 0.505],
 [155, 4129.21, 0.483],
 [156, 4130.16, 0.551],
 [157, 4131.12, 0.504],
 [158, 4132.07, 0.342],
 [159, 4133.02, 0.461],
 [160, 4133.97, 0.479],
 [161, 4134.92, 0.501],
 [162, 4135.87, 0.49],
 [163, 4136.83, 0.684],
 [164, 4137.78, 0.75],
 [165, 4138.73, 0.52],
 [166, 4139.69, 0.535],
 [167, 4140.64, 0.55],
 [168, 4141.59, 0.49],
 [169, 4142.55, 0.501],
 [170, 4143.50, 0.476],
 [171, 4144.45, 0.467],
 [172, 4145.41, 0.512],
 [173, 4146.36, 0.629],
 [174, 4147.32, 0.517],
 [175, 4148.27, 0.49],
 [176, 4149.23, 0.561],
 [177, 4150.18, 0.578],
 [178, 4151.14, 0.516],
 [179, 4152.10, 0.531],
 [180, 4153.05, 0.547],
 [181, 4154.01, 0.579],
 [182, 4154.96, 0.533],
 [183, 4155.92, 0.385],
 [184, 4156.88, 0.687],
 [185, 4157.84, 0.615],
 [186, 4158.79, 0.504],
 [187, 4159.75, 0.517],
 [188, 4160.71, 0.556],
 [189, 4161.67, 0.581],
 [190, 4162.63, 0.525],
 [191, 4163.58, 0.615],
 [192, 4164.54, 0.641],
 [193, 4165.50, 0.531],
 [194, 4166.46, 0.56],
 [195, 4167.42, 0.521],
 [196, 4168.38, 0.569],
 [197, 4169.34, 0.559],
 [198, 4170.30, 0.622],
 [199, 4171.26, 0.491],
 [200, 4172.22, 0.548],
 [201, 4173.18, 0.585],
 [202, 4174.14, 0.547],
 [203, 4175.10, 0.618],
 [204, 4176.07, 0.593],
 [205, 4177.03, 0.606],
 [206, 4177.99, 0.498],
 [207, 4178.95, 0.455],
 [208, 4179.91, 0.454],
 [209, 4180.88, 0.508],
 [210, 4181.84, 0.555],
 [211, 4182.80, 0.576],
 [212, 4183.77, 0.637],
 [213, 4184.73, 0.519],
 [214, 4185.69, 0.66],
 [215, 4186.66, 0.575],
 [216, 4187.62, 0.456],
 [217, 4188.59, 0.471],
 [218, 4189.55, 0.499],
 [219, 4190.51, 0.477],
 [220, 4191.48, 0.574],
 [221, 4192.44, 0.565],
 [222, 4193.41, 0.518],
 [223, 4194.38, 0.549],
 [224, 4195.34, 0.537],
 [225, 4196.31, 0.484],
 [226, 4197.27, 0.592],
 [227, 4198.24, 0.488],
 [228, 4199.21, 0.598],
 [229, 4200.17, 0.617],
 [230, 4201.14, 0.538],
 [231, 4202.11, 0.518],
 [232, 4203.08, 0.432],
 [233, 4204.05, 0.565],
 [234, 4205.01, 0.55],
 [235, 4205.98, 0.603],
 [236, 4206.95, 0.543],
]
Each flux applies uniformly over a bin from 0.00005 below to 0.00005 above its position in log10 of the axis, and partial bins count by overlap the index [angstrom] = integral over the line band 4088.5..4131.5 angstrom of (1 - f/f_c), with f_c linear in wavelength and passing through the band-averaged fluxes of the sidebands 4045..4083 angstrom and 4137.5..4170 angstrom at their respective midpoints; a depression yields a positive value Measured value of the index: 6.7 angstrom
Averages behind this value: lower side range 0.556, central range 0.466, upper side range 0.548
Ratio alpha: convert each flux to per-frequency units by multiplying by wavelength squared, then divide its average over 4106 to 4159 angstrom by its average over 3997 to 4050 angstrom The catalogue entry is 0.93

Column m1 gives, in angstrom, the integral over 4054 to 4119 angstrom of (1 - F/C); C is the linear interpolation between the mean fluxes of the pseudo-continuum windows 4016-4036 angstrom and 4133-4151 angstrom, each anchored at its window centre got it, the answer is 7.5 angstrom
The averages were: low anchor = 0.614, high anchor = 0.538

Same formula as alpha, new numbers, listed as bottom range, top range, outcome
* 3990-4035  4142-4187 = 1.02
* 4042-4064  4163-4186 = 1.05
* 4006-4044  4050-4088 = 0.96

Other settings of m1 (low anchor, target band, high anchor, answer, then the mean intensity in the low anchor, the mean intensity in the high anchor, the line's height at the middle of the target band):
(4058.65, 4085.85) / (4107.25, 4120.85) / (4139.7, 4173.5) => 1.6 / 0.558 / 0.545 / 0.552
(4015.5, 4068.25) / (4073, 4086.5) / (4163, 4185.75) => 0.8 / 0.593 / 0.559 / 0.583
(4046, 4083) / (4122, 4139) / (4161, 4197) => 0.9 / 0.558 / 0.548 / 0.553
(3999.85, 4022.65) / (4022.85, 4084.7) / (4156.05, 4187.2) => -1.7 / 0.567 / 0.561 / 0.565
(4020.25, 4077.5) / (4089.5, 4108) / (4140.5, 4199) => 4.8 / 0.584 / 0.543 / 0.567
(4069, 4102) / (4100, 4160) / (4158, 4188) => 4.1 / 0.51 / 0.555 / 0.533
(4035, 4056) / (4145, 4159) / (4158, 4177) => 0.5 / 0.597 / 0.564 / 0.568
